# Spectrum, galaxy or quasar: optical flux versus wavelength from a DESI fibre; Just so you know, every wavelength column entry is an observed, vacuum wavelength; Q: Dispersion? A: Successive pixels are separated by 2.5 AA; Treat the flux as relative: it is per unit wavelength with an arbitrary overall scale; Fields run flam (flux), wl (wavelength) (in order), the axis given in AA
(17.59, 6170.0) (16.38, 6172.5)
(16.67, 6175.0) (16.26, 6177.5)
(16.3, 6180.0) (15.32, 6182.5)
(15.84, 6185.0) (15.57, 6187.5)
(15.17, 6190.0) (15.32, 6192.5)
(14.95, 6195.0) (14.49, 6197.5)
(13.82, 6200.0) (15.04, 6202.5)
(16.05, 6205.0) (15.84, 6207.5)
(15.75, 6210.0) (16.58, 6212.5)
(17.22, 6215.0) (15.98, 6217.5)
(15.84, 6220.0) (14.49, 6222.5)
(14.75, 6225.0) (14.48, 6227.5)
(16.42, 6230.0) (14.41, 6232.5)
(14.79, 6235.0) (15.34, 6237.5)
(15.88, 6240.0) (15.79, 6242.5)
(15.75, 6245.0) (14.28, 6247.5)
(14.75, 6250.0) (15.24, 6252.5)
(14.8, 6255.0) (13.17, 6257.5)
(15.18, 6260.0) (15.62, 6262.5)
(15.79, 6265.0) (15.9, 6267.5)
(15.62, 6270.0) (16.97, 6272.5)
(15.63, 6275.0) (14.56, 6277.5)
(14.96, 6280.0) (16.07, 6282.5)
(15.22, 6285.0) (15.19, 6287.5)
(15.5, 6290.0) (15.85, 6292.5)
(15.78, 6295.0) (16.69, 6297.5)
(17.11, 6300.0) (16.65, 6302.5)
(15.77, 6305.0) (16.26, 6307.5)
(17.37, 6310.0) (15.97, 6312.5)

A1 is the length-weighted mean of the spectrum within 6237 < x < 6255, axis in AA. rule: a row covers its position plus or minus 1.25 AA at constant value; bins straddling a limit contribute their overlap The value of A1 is 15.3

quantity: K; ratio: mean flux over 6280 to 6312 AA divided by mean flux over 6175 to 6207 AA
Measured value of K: 1.0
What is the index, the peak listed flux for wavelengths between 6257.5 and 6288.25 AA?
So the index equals 16.97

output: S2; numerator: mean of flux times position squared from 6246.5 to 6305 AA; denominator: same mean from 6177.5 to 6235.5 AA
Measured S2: 1.03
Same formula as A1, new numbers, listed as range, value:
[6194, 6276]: 15.4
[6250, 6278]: 15.3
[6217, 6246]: 15.3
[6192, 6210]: 15.1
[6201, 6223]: 15.9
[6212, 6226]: 15.8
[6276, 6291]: 15.3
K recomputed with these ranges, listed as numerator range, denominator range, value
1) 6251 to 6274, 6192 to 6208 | 1.02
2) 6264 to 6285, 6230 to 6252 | 1.03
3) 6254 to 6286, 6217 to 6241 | 1.01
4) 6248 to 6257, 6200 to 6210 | 0.95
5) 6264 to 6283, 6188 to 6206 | 1.05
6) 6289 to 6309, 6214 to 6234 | 1.05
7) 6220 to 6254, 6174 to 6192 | 0.96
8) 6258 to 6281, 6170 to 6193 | 0.97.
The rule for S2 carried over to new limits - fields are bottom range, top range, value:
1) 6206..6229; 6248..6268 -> 0.97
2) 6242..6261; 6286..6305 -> 1.10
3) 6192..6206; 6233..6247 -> 1.05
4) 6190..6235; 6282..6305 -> 1.07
